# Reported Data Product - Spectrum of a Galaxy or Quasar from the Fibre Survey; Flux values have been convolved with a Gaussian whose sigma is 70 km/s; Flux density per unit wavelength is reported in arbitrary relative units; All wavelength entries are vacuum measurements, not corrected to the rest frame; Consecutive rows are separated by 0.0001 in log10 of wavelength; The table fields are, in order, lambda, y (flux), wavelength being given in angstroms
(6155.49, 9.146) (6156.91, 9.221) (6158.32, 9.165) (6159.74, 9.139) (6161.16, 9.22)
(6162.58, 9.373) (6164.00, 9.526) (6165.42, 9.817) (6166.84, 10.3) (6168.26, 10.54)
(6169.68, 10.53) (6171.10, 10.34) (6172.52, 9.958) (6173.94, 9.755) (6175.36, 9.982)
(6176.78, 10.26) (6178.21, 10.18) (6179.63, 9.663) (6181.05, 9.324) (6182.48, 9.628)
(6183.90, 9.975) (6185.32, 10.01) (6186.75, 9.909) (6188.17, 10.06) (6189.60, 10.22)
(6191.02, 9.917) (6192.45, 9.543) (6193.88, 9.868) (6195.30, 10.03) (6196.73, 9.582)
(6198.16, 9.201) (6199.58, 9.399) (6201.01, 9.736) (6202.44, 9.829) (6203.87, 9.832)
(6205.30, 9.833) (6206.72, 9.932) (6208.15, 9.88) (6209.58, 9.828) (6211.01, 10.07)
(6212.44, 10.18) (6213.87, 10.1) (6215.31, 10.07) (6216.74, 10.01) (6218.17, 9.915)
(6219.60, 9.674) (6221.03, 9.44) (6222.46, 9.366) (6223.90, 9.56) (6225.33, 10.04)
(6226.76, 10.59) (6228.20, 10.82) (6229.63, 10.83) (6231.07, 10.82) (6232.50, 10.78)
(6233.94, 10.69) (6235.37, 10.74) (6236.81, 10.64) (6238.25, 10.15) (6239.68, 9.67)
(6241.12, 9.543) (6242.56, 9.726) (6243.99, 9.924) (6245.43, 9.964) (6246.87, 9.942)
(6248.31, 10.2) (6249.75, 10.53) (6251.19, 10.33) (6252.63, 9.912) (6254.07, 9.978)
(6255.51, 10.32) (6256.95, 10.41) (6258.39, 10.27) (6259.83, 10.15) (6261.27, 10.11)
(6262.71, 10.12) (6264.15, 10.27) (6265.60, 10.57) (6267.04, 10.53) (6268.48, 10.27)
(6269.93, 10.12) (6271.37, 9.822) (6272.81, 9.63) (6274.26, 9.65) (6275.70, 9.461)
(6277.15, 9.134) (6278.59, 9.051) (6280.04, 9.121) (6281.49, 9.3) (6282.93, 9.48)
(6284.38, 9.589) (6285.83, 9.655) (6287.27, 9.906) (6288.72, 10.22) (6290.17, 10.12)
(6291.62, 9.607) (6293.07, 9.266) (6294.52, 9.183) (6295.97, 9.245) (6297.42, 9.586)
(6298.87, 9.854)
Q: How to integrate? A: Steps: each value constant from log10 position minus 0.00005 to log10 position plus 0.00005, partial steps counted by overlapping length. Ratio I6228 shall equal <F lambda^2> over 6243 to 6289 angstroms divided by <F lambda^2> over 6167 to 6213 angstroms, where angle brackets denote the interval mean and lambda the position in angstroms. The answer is 1.03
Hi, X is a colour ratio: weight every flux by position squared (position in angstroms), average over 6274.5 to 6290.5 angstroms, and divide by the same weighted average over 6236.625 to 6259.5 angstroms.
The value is 0.96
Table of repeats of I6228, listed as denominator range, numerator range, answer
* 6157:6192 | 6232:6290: 1.04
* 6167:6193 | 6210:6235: 1.03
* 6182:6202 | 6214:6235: 1.05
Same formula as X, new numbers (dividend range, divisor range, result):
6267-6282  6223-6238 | 0.93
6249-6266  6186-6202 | 1.07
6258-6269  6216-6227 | 1.06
